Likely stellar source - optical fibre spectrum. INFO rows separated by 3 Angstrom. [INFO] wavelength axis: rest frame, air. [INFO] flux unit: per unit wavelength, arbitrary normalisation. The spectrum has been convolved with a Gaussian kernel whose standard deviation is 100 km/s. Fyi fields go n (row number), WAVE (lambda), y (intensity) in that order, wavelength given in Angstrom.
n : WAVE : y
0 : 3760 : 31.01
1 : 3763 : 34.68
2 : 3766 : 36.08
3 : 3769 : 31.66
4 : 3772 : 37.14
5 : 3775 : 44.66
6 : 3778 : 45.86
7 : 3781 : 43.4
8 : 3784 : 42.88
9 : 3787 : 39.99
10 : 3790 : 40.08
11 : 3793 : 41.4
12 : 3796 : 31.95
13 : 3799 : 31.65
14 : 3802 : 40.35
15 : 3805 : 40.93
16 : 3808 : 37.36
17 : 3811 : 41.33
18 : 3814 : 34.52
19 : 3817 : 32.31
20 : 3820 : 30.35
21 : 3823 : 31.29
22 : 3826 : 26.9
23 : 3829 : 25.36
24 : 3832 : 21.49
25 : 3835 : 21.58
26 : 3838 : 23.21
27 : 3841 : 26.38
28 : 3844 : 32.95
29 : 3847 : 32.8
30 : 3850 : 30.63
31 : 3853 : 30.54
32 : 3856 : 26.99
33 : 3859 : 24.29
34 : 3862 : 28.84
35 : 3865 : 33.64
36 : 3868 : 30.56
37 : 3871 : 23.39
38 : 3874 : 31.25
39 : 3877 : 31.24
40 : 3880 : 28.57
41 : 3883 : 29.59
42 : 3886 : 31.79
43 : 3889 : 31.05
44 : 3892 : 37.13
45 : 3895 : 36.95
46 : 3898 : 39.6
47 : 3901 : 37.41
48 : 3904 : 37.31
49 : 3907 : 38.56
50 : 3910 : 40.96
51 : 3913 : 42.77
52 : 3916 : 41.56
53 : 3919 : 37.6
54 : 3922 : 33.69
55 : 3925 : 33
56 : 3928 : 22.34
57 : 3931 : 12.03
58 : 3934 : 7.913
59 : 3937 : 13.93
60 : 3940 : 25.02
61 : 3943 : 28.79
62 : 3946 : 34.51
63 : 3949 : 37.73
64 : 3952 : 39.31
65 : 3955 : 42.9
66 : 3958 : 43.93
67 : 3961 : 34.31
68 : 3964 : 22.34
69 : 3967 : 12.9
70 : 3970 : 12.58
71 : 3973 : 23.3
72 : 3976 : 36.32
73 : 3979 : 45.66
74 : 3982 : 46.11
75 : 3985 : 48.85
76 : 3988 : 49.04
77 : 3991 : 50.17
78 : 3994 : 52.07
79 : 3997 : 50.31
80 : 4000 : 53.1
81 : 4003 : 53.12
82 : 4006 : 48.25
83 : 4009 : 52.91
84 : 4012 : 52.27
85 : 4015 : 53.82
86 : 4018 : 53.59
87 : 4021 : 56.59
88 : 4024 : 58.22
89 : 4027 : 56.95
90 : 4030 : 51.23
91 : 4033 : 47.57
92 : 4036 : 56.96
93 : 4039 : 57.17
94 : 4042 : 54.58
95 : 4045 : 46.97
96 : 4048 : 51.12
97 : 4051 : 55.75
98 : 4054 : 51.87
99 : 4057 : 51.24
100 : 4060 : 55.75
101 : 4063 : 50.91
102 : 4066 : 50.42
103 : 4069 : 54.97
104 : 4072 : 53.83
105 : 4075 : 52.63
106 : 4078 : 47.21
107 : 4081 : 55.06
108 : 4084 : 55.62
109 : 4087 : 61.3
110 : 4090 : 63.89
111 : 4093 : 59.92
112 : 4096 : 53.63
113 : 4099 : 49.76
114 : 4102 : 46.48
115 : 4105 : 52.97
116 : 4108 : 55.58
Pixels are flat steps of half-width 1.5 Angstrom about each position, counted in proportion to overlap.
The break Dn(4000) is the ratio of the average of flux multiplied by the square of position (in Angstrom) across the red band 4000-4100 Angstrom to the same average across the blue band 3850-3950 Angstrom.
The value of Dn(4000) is 1.88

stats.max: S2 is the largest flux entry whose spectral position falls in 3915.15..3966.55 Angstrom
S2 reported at 43.93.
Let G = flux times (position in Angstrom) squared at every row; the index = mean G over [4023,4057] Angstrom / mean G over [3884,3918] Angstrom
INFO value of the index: 1.52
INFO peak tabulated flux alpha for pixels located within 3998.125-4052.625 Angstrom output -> 58.22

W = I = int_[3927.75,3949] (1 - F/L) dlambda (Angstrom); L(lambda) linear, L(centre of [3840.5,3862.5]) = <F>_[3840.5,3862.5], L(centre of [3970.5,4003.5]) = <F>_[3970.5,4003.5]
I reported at 9.6 Angstrom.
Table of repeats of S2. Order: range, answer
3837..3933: 42.77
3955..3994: 52.07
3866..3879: 31.25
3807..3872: 41.33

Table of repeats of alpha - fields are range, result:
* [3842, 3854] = 32.95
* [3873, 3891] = 31.79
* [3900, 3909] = 38.56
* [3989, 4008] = 53.12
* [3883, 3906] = 39.6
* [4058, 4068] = 55.75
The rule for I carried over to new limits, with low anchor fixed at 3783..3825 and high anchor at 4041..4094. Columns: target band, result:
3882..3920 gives 5.22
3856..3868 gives 3.45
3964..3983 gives 7.72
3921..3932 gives 4.72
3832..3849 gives 5.29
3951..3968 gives 5.02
